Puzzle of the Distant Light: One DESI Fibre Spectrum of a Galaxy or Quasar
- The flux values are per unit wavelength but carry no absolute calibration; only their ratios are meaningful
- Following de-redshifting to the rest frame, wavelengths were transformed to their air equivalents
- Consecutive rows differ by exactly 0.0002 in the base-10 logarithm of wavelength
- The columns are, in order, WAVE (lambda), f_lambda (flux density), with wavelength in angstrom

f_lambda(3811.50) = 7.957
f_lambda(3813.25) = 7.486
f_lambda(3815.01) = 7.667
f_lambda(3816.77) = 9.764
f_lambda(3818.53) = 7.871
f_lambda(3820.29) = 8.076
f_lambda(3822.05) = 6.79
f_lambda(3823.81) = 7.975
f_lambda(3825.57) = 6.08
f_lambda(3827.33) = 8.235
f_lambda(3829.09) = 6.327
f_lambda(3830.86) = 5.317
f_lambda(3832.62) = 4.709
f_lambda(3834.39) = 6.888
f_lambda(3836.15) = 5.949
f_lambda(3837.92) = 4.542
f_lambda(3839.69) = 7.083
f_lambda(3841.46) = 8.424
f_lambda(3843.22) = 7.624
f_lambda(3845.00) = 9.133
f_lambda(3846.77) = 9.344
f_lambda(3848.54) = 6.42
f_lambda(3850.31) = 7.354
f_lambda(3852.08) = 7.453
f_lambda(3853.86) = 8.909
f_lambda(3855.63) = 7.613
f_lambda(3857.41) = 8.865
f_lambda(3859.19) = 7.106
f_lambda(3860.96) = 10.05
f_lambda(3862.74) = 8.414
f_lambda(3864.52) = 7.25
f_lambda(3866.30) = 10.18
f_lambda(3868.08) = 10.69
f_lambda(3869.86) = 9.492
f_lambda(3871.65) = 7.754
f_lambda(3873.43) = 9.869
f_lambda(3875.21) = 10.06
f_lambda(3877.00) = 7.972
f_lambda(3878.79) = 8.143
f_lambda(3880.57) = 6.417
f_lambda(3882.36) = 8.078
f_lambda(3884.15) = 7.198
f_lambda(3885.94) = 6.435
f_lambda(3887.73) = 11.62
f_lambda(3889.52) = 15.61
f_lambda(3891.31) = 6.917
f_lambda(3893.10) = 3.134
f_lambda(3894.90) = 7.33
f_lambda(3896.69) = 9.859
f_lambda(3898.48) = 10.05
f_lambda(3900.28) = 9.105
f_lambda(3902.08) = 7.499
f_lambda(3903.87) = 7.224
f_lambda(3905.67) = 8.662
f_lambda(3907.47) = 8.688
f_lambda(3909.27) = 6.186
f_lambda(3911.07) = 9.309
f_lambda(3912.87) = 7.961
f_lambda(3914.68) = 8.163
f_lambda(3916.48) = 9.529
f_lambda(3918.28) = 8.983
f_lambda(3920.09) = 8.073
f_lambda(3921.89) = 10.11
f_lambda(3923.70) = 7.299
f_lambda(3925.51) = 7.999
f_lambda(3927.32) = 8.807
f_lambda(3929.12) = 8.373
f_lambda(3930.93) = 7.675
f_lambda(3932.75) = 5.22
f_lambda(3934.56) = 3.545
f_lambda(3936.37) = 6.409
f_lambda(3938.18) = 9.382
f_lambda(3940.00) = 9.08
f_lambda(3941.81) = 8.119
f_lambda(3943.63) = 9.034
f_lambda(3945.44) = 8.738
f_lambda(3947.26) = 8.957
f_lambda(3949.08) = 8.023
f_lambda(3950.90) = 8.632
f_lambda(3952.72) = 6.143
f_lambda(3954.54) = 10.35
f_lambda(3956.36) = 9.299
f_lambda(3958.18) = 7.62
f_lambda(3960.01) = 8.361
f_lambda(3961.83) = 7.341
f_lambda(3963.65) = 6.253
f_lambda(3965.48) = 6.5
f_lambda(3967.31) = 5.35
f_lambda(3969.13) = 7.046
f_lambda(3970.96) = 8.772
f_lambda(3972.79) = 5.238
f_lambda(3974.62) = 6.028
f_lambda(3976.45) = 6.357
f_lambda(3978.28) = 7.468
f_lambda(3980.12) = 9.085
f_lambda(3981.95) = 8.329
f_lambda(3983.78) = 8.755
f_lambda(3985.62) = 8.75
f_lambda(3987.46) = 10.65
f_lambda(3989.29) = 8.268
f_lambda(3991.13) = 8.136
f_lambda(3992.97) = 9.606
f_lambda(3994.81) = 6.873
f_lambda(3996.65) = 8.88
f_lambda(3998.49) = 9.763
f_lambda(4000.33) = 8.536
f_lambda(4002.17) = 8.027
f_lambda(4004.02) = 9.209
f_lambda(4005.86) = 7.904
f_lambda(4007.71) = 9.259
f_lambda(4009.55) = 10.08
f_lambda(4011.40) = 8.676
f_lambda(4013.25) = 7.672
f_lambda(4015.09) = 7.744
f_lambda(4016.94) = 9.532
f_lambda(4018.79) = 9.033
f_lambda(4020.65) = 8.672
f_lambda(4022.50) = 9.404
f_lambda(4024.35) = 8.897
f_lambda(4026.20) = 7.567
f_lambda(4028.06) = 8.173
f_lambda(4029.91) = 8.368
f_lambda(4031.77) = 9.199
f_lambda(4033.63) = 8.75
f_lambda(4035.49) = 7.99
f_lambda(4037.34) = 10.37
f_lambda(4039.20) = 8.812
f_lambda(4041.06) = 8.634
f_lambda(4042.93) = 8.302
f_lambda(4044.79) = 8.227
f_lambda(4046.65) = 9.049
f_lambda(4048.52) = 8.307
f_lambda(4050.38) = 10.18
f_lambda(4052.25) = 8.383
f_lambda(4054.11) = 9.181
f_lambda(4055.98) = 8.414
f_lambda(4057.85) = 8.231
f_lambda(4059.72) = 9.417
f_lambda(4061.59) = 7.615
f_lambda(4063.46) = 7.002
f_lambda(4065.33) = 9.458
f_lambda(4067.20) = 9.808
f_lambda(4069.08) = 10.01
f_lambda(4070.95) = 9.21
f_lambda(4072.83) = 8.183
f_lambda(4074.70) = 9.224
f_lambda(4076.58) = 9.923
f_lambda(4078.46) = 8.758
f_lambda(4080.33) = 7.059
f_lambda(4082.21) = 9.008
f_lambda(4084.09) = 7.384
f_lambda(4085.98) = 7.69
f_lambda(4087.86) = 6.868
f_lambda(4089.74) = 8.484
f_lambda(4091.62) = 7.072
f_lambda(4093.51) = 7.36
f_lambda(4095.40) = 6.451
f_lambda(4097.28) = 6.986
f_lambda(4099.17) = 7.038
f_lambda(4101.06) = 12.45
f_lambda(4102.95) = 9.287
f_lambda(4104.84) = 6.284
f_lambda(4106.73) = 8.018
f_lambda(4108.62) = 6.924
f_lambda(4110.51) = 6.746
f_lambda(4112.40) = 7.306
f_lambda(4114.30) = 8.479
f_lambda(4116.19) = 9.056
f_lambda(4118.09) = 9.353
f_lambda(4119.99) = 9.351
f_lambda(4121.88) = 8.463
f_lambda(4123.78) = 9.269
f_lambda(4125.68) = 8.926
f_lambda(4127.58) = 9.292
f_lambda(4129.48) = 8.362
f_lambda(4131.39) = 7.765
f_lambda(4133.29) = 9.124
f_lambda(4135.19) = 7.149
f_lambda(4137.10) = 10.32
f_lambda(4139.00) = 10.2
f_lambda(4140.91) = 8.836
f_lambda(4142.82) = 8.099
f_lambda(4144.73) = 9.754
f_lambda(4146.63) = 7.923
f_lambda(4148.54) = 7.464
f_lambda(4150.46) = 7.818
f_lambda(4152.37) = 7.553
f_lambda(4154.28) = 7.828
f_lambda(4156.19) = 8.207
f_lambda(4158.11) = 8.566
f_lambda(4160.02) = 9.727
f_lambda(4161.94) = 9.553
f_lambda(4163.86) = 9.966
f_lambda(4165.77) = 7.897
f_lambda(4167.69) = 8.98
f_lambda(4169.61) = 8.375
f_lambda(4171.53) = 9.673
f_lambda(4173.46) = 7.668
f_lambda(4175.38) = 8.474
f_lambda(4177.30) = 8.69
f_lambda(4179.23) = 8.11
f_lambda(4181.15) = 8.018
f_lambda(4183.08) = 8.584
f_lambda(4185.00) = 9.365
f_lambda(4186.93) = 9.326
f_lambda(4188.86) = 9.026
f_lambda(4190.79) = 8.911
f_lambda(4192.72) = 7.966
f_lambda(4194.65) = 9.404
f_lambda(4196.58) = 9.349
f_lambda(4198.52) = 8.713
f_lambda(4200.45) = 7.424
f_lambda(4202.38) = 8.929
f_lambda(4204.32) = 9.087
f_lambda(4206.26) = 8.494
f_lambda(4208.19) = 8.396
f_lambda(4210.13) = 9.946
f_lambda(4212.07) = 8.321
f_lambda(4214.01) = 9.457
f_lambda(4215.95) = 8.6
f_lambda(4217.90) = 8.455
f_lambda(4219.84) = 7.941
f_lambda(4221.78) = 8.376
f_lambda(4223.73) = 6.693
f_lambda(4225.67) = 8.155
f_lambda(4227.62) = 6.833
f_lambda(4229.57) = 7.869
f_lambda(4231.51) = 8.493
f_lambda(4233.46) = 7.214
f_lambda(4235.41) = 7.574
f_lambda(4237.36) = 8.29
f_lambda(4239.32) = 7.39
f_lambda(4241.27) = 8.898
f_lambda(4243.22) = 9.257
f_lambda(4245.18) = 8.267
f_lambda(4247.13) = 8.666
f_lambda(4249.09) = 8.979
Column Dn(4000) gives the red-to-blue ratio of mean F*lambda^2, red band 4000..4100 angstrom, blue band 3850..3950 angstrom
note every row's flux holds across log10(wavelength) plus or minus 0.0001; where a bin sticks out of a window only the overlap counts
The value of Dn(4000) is 1.1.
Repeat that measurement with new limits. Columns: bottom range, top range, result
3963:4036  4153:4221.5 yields 1.16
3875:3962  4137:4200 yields 1.20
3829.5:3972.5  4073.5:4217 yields 1.20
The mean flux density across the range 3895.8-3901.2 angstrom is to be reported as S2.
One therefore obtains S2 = 9.66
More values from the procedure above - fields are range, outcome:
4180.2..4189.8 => 8.86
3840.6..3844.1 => 8.04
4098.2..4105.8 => 8.75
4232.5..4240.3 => 7.61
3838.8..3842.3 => 7.73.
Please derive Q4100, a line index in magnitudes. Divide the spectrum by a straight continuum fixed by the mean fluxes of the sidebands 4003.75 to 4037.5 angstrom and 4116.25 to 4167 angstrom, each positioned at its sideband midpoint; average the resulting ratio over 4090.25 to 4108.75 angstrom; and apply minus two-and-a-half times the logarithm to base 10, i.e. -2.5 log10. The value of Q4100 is 0.12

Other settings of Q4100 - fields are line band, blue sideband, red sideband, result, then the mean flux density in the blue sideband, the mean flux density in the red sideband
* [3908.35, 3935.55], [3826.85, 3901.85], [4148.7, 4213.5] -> 0.050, 8.07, 8.67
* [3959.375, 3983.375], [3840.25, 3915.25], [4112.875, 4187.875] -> 0.195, 8.41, 8.7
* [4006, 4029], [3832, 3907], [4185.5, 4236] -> -0.053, 8.17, 8.43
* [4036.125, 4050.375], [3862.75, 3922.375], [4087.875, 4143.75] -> -0.059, 8.58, 8.34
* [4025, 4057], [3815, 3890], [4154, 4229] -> -0.045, 8.03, 8.6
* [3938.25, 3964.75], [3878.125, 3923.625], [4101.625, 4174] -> 0.016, 8.39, 8.54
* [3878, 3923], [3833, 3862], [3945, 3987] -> -0.099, 7.63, 7.73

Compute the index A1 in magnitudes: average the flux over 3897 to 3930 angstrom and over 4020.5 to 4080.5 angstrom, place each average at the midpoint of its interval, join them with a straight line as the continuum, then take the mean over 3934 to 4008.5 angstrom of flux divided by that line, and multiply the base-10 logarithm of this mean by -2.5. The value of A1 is 0.076 mag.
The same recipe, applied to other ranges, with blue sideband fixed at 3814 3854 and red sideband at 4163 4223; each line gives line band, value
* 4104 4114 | 0.17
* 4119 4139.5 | -0.06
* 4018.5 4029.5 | -0.07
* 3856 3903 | -0.16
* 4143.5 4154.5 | 0.06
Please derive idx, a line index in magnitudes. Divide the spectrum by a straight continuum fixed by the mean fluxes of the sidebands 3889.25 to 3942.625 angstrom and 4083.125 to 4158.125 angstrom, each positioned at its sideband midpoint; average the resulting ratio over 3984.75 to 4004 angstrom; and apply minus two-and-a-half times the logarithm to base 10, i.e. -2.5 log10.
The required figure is -0.08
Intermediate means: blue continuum 8.05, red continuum 8.23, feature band 8.77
